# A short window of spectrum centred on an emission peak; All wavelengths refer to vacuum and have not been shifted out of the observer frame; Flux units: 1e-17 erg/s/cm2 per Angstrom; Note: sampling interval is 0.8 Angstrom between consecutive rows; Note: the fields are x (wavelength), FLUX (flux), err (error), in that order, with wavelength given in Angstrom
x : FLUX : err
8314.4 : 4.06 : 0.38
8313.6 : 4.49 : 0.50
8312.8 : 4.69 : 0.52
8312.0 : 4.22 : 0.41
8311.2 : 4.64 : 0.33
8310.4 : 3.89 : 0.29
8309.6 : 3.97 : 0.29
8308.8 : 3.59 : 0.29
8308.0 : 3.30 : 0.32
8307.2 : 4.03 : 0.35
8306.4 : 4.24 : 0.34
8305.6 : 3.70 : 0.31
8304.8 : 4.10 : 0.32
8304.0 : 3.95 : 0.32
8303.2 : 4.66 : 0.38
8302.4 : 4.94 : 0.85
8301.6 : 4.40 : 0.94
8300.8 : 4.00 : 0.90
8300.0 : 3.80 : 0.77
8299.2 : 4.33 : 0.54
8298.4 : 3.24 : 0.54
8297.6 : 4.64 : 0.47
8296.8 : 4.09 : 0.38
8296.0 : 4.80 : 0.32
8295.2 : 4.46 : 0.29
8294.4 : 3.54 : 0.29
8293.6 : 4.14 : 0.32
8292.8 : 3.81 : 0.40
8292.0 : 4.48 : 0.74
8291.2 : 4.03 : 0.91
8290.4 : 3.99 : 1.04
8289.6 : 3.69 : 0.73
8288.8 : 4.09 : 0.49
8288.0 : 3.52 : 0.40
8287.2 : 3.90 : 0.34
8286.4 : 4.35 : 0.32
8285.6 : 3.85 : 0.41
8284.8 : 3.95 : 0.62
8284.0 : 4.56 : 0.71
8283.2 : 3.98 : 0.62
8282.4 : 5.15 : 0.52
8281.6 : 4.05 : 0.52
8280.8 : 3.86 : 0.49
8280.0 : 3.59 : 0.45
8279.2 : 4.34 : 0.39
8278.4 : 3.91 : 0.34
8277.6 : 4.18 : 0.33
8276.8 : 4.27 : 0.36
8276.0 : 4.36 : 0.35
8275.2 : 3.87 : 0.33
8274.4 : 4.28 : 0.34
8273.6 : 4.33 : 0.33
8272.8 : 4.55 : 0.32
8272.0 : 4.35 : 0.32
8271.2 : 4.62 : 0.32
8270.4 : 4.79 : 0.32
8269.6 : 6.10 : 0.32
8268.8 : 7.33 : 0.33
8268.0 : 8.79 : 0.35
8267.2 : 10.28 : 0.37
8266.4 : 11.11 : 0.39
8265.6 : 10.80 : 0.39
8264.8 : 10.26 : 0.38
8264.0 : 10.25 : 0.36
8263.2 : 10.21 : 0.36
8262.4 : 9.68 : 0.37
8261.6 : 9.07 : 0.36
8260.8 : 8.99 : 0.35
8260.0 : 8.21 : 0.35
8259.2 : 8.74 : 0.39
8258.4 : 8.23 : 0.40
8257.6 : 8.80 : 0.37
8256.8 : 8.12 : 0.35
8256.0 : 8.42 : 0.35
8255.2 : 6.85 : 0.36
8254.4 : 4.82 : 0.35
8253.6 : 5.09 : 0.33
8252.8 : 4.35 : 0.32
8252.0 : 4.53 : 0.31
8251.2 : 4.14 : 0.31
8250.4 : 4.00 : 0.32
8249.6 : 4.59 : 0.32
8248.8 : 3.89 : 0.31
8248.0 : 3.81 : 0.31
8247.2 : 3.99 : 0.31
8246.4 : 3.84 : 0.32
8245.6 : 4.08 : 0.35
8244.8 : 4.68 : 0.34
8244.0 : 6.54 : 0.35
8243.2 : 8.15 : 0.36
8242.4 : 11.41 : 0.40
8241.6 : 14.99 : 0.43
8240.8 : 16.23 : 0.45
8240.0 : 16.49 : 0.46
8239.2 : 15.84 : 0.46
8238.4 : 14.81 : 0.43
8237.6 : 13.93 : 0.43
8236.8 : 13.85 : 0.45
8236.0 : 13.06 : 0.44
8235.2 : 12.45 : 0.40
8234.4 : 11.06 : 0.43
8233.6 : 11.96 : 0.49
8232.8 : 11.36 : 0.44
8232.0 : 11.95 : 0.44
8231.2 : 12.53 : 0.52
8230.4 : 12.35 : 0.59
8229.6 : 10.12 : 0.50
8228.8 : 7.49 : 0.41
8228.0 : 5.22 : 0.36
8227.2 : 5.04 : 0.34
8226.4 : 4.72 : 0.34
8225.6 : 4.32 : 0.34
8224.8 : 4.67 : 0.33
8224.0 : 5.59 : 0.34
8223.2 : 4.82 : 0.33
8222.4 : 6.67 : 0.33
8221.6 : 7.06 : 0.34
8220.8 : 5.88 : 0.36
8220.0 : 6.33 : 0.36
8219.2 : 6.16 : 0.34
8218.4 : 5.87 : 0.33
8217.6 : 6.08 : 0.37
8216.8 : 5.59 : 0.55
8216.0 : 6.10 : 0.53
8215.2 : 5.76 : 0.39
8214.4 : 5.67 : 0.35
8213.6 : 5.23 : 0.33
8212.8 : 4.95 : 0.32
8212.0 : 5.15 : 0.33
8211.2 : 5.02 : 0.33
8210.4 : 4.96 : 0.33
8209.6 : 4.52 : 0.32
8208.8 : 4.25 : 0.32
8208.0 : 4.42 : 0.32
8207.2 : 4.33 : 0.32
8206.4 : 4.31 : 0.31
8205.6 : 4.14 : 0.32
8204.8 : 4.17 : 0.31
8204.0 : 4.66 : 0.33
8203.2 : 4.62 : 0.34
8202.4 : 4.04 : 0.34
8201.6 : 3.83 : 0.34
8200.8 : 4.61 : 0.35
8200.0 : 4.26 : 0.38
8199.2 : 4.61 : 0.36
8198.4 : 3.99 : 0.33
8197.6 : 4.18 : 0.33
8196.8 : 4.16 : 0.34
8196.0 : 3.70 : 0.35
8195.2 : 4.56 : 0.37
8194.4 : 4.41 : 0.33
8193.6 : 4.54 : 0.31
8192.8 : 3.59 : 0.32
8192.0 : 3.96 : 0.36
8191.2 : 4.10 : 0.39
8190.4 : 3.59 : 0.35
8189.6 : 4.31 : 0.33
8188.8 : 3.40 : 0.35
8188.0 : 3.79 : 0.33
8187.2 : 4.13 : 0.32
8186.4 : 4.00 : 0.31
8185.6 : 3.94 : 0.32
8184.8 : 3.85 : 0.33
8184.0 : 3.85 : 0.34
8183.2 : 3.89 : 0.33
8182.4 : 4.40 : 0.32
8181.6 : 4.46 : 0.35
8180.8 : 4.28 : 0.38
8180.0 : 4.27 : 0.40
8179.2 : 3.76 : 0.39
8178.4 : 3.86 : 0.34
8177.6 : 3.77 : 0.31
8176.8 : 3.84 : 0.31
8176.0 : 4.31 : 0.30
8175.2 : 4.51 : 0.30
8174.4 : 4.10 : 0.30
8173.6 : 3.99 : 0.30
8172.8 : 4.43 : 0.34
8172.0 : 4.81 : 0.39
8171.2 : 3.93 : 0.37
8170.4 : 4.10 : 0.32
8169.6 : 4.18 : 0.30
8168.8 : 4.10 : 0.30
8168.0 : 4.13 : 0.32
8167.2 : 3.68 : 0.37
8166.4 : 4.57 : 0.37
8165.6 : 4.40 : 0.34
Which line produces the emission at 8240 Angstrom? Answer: H-alpha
